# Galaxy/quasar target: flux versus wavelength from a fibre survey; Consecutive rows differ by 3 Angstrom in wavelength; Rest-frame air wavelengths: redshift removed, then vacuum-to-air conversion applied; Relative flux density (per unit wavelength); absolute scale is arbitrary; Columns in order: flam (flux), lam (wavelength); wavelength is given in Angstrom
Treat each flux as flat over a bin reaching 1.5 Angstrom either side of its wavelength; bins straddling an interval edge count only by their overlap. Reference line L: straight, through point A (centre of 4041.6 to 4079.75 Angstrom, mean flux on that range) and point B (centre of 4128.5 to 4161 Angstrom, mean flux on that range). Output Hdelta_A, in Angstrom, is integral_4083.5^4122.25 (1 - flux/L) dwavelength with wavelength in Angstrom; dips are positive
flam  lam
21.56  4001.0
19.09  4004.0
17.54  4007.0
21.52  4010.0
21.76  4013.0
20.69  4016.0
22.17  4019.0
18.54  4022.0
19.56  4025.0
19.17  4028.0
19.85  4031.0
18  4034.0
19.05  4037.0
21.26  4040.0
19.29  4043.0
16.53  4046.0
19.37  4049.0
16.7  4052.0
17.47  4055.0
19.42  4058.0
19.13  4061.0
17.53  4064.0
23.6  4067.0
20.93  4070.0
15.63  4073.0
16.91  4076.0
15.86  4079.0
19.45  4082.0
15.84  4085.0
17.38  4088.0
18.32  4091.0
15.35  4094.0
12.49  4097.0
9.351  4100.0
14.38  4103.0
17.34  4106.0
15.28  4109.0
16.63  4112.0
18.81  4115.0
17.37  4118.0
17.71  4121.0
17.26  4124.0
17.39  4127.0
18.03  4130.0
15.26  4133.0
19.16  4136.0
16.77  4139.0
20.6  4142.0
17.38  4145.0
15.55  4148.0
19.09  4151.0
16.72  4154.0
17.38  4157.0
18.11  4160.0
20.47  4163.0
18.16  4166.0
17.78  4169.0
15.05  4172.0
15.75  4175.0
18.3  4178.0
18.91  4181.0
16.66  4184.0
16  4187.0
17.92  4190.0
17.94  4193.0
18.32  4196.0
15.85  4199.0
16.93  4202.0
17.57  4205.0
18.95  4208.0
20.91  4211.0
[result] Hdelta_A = 4.6 Angstrom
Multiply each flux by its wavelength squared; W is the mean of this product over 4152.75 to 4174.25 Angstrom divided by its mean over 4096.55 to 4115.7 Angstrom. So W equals 1.2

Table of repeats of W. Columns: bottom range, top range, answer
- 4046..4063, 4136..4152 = 1.03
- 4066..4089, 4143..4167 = 1.03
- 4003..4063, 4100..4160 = 0.93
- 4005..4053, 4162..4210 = 0.97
